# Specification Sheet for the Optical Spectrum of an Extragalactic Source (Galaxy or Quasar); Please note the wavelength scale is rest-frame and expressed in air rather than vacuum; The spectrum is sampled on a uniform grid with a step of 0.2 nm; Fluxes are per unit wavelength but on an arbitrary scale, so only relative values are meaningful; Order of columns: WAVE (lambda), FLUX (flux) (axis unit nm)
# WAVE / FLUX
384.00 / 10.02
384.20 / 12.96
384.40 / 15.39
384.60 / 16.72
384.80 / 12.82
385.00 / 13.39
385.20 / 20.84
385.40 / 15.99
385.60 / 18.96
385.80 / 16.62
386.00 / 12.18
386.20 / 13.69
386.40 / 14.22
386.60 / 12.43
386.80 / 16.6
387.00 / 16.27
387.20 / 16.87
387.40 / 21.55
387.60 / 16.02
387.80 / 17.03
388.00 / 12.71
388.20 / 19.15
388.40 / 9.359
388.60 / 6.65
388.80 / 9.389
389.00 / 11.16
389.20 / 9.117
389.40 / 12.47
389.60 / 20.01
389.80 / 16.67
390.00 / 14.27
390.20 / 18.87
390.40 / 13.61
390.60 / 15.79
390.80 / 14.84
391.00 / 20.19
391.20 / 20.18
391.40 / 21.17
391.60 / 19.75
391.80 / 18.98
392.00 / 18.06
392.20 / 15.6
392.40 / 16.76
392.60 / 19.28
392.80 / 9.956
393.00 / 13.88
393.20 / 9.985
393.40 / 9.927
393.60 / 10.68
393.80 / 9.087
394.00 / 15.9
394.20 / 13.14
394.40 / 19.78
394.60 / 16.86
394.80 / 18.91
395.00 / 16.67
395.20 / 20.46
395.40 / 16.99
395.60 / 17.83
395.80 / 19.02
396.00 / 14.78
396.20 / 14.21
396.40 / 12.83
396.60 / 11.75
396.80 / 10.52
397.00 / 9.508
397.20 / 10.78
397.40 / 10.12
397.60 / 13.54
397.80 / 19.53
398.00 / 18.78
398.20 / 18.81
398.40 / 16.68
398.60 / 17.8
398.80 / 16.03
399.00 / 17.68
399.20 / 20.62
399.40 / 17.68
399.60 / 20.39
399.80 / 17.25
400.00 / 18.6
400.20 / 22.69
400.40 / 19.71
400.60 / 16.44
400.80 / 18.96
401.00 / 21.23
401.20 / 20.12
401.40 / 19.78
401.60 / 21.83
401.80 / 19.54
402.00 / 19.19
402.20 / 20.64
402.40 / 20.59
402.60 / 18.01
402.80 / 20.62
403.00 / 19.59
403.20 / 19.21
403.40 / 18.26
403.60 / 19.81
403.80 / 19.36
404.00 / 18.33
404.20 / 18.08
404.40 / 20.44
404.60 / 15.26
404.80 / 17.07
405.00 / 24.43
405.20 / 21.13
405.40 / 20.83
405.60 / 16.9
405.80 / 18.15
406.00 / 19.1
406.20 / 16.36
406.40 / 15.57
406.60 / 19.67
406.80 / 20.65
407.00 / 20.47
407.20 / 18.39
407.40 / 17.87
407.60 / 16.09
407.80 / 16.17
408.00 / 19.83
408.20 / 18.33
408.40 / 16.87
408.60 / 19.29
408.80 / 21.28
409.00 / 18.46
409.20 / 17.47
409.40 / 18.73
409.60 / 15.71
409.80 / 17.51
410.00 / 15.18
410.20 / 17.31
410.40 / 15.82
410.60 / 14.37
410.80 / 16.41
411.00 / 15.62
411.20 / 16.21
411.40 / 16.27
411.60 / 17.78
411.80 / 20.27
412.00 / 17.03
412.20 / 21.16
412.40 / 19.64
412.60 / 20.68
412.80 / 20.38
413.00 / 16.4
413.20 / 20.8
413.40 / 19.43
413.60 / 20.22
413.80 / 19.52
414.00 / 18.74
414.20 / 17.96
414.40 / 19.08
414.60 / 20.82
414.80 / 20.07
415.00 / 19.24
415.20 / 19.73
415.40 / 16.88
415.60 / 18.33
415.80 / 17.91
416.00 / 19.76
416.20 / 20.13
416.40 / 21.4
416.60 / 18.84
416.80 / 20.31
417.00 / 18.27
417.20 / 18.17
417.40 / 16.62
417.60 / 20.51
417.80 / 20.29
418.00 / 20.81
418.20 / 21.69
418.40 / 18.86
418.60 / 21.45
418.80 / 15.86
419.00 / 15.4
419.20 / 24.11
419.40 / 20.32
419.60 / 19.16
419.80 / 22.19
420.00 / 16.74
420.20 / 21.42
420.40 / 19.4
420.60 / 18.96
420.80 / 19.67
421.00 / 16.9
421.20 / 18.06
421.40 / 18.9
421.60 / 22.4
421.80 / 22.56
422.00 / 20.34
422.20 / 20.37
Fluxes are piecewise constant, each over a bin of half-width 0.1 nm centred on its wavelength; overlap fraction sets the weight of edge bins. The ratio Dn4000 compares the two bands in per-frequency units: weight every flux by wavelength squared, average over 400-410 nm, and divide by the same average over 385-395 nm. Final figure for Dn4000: 1.33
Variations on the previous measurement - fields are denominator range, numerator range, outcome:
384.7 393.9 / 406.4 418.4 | 1.39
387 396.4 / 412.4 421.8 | 1.42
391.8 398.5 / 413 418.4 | 1.44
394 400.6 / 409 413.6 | 1.15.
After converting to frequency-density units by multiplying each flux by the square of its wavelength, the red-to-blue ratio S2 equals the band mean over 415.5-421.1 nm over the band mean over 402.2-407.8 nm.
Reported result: 1.10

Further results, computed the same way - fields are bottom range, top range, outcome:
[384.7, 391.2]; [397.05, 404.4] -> 1.31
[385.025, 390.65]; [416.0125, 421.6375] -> 1.53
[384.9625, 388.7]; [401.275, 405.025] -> 1.37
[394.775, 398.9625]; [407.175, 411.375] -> 1.18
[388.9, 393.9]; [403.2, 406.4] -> 1.32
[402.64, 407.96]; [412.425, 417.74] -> 1.08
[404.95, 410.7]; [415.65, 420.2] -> 1.13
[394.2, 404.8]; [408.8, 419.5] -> 1.14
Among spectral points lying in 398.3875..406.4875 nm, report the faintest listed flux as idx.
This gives 15.26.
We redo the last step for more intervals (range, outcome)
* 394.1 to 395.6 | 13.14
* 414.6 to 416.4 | 16.88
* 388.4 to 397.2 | 6.65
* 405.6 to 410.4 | 15.18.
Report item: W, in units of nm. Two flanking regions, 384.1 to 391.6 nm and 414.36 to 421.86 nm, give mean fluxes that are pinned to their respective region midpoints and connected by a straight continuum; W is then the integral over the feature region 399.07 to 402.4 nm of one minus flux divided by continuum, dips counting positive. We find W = -0.50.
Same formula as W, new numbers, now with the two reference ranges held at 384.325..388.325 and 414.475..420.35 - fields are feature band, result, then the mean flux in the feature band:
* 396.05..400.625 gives 0.312 nm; 16.2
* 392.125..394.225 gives 0.456 nm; 13.1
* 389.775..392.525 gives -0.172 nm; 17.5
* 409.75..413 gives 0.214 nm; 17.6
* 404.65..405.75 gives -0.102 nm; 19.8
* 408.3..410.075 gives 0.065 nm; 17.9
